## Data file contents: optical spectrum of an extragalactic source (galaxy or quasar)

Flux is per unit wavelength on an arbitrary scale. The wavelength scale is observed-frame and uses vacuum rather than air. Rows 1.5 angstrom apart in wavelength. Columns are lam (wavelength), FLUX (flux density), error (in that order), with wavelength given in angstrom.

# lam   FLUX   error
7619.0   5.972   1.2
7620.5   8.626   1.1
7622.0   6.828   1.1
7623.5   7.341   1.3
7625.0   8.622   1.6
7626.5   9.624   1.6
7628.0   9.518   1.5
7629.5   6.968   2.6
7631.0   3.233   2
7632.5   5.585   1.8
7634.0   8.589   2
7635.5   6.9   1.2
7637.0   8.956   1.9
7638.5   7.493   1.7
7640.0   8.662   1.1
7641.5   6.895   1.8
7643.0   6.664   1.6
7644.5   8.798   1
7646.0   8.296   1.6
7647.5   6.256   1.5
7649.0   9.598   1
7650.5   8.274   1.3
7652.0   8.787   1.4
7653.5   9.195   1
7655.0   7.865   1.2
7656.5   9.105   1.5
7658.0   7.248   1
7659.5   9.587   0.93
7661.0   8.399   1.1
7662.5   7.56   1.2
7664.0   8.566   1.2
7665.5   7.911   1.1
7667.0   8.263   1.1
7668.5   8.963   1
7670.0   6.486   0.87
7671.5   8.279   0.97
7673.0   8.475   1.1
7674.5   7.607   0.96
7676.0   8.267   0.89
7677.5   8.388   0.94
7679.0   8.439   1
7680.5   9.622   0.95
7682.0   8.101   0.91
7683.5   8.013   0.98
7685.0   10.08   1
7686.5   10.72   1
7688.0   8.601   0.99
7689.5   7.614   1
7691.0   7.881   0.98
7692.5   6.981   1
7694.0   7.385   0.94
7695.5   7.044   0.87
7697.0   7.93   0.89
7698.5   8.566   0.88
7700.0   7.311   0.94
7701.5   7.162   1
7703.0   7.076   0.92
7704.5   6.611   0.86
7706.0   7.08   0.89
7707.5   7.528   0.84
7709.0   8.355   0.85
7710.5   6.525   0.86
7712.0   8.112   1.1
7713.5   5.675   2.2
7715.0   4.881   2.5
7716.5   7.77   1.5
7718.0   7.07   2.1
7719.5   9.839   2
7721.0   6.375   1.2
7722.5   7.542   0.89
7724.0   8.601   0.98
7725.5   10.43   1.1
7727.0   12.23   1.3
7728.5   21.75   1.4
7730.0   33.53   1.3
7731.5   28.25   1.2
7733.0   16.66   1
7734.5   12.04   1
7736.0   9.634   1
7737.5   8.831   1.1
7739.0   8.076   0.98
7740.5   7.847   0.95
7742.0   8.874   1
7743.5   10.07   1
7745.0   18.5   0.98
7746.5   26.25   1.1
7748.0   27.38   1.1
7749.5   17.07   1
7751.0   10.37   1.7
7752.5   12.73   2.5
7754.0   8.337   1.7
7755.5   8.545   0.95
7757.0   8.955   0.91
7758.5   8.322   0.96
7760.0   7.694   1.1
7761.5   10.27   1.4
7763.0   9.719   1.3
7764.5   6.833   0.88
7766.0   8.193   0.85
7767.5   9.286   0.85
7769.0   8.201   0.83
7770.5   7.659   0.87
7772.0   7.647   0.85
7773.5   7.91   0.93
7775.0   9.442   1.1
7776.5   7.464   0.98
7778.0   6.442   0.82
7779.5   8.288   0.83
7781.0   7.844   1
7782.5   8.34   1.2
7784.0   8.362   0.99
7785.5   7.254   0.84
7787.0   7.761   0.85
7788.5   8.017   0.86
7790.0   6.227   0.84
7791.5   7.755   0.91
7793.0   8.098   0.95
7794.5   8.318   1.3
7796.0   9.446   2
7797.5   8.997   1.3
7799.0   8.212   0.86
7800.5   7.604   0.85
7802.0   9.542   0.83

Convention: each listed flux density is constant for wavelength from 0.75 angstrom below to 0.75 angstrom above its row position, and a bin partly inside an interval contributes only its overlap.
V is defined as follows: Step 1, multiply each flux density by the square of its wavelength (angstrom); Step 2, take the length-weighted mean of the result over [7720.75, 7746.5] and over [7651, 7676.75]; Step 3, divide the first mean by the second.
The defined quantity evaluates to 1.72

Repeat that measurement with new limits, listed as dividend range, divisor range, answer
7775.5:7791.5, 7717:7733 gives 0.53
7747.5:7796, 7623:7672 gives 1.18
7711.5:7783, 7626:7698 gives 1.40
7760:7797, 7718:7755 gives 0.58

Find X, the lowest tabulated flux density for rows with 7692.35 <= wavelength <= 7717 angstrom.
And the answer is 4.881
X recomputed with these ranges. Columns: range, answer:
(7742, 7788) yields 6.442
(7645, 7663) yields 6.256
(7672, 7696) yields 6.981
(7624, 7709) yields 3.233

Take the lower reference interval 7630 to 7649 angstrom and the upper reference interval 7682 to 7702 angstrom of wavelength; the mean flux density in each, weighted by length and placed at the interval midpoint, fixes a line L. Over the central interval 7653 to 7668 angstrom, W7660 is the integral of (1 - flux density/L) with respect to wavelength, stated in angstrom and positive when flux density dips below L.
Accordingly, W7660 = -1.5 angstrom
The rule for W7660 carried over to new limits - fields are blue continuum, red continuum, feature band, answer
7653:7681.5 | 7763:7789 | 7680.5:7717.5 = 2.5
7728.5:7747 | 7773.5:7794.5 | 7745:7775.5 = 2.5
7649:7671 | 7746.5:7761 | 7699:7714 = 4.8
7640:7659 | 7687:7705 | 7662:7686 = -1.6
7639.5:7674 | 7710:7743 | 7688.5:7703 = 3.6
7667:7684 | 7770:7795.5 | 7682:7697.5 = -0.1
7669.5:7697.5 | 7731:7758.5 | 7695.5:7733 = 2.9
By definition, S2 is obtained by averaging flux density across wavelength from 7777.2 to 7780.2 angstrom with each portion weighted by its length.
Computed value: 7.35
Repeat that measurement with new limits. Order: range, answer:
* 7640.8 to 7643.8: 6.81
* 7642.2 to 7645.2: 7.7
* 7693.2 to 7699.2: 7.72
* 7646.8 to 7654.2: 8.43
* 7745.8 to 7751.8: 20.2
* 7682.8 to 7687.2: 9.61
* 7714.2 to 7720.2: 7.36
